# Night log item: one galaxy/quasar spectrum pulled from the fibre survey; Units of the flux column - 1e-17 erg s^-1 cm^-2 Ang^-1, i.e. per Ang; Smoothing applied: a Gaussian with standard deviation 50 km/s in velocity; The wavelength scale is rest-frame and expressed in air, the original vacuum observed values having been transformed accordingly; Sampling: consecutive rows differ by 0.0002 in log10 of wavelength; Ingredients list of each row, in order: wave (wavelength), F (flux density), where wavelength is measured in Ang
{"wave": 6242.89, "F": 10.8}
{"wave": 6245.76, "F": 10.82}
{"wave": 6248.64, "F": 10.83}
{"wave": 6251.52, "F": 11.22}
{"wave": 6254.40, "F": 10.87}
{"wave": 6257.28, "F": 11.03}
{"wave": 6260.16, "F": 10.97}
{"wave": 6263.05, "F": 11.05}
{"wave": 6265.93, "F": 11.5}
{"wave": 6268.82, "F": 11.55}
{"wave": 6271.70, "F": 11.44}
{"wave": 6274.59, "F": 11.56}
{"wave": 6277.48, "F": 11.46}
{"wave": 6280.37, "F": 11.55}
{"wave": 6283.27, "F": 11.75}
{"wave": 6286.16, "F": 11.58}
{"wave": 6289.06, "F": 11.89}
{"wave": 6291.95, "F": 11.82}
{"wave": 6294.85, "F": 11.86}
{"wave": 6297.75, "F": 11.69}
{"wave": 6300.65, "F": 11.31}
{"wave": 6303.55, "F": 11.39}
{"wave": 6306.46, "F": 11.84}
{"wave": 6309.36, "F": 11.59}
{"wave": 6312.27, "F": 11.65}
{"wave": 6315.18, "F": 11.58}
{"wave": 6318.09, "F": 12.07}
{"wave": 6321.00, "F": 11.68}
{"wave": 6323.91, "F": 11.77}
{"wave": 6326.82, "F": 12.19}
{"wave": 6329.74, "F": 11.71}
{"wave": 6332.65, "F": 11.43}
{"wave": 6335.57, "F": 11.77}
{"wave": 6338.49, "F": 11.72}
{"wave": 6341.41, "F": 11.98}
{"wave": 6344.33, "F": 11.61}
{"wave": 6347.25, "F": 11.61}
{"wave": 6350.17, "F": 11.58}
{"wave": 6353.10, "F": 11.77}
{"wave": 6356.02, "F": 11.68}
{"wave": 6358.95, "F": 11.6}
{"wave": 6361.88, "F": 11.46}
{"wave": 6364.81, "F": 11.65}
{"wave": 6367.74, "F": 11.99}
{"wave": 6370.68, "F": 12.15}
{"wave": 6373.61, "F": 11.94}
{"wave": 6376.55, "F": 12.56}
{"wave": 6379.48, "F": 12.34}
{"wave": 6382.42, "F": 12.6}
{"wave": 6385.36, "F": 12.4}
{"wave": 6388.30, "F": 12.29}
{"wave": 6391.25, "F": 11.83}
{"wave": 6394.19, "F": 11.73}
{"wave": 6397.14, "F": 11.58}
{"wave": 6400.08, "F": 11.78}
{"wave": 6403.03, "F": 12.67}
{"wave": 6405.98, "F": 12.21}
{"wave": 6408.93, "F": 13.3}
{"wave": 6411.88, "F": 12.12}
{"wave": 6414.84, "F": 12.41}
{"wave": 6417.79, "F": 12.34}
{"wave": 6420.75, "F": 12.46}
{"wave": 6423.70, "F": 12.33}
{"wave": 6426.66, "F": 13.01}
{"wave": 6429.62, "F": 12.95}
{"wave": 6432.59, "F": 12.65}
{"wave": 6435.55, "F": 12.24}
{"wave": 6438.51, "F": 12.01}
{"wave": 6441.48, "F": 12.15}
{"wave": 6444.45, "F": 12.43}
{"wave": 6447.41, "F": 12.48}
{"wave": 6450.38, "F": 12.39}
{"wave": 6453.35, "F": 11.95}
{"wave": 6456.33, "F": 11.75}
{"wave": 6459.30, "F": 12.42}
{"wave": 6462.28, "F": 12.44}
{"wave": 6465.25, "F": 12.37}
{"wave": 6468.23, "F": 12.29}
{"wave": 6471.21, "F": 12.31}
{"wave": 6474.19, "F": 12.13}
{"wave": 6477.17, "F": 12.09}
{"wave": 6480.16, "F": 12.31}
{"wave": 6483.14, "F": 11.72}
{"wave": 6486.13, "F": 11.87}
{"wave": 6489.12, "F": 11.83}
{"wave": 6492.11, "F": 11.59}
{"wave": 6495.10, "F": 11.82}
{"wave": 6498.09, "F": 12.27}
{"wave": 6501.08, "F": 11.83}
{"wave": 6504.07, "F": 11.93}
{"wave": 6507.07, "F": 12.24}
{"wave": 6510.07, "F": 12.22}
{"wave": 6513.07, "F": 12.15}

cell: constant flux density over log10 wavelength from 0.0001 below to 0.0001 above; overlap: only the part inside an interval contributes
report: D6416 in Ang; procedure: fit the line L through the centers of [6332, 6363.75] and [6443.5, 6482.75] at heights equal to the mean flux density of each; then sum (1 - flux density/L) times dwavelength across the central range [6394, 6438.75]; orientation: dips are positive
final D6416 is -1.43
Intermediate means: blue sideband 11.7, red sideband 12.2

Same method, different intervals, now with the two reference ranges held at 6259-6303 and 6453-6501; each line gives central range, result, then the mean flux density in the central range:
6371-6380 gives -0.4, 12.3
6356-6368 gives 0.1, 11.6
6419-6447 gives -1.2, 12.5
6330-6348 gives 0.0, 11.7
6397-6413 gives -0.6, 12.3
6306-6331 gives -0.3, 11.8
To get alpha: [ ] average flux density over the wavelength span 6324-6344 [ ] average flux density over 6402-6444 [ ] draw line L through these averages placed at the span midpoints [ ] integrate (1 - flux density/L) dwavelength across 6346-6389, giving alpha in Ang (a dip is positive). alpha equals 0.3 Ang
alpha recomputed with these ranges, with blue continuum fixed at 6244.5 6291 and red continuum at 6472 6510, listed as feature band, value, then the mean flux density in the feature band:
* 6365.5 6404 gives -1.5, 12.1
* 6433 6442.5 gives -0.3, 12.2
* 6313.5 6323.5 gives -0.3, 11.8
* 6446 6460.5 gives -0.4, 12.2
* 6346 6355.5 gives -0.1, 11.7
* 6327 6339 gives -0.2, 11.7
